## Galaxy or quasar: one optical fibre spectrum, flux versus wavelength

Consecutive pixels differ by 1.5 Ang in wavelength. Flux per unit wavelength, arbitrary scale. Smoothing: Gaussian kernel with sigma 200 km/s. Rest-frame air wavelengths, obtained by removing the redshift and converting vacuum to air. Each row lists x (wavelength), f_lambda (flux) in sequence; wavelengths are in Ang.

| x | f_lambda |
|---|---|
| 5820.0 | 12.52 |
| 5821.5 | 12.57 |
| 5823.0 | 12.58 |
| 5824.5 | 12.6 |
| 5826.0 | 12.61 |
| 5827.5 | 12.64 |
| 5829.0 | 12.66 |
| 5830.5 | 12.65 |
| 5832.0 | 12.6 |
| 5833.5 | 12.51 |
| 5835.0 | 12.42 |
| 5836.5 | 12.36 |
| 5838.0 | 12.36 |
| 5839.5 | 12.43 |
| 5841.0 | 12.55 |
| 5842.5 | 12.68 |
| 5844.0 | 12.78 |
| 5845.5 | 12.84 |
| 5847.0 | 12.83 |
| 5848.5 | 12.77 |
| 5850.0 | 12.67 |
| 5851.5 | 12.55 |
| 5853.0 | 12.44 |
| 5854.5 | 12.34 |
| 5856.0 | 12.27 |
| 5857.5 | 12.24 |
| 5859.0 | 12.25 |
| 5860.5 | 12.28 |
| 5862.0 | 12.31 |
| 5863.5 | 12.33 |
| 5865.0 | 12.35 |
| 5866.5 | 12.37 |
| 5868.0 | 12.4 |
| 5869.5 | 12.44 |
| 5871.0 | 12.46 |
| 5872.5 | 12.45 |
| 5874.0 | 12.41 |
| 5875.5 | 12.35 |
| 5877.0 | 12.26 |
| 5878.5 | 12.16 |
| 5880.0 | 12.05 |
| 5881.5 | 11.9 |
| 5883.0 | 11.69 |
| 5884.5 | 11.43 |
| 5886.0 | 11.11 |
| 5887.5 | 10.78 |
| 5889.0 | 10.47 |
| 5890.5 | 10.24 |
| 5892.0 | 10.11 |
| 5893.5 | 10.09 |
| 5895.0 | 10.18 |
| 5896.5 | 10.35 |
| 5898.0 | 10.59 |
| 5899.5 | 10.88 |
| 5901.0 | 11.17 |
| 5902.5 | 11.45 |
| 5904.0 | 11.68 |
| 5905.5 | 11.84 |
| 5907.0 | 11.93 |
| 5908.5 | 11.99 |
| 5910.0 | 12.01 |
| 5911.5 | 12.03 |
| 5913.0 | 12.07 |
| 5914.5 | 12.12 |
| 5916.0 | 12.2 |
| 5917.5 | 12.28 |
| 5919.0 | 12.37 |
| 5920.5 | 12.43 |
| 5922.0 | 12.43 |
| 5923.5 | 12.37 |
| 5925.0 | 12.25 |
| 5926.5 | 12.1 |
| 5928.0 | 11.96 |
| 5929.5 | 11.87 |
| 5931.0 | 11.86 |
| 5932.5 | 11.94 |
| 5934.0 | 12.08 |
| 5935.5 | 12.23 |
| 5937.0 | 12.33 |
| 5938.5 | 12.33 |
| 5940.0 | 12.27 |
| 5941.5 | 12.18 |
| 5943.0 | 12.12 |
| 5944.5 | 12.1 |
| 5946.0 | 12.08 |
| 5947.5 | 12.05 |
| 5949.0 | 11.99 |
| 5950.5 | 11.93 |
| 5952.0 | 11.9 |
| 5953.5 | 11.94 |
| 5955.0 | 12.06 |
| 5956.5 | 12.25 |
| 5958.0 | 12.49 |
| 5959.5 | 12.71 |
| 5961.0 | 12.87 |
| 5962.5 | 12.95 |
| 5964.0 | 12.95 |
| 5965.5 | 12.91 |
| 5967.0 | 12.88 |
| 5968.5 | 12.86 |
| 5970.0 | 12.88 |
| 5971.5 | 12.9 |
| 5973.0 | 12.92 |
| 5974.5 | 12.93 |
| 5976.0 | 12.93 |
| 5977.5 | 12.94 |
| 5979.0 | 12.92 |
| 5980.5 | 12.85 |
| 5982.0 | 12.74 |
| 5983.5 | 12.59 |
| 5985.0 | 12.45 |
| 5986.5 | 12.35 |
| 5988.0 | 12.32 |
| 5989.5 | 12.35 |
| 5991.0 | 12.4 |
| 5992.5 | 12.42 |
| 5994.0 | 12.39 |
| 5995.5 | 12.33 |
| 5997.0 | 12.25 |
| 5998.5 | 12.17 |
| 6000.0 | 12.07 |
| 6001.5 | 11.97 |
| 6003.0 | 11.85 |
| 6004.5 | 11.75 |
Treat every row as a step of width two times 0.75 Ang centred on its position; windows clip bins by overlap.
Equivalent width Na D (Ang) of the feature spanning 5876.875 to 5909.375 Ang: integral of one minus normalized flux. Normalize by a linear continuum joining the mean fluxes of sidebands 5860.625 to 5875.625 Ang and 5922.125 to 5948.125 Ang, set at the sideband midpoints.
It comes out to 2.9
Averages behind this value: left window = 12.4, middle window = 11.2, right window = 12.1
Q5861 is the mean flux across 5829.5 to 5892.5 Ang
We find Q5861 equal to 12.2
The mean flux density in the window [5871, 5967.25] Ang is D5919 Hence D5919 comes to 11.9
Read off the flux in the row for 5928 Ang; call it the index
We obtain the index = 11.96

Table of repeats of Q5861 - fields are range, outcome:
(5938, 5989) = 12.5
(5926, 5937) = 12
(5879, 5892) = 11.2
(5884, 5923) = 11.4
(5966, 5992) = 12.7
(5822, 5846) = 12.6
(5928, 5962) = 12.2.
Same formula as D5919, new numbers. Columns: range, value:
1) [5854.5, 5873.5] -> 12.3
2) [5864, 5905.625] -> 11.5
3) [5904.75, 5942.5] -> 12.1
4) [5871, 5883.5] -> 12.2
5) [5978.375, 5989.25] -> 12.6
